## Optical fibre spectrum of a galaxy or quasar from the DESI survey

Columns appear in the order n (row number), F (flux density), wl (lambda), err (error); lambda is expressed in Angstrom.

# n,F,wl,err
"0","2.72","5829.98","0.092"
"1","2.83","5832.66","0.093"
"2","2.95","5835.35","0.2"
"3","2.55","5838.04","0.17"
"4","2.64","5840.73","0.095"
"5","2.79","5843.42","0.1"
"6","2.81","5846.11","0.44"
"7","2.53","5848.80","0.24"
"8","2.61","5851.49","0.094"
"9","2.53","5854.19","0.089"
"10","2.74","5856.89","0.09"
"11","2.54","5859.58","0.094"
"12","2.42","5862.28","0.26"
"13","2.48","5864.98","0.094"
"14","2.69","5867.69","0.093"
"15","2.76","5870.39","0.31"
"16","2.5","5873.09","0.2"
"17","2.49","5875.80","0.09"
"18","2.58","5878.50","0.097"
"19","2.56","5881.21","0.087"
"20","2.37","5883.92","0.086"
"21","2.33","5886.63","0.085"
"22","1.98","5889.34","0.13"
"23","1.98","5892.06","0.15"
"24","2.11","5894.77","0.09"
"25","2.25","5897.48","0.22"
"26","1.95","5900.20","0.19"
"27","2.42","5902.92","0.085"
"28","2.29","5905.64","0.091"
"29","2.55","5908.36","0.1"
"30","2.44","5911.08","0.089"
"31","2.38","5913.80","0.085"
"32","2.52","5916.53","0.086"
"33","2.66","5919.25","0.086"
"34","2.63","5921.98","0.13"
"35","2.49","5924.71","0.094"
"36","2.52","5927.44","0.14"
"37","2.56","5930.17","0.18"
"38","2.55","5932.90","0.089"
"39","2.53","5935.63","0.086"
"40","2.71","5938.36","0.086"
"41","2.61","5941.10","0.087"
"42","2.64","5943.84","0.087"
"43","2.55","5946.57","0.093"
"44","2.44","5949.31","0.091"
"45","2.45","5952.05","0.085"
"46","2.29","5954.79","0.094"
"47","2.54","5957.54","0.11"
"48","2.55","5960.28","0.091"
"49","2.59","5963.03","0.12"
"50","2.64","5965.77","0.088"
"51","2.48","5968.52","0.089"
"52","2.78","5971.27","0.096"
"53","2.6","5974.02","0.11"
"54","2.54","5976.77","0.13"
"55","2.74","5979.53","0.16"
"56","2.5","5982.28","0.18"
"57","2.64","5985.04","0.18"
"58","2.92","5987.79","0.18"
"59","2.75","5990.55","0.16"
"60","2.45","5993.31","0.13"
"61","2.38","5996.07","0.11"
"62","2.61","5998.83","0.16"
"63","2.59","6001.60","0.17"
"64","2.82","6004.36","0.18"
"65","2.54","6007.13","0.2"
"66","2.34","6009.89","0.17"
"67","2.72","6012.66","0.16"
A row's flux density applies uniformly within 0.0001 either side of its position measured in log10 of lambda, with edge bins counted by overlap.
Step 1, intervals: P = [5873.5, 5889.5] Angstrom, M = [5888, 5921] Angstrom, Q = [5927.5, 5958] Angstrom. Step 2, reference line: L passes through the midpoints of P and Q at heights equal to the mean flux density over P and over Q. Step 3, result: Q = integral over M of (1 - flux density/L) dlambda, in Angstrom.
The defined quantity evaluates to 2.2 Angstrom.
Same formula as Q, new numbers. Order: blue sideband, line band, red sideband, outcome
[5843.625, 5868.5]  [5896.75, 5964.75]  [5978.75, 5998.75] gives 3.26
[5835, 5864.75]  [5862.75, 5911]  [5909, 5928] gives 3.74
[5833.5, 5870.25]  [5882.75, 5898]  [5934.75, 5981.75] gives 2.64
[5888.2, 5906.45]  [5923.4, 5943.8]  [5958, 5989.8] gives -1.71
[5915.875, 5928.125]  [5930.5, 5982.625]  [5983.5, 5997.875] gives 0.64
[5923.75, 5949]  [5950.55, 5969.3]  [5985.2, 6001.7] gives 0.61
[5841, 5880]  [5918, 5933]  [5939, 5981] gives 0.06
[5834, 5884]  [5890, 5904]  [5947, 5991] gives 2.56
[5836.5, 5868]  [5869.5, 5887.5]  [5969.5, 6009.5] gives 0.70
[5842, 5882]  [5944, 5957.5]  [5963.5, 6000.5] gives 0.78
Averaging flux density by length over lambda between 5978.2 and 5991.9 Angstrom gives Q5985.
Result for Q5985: 2.71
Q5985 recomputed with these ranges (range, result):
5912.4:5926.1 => 2.53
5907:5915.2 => 2.46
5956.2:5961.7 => 2.55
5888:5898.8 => 2.08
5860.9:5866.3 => 2.45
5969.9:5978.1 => 2.64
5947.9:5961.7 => 2.45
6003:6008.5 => 2.68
